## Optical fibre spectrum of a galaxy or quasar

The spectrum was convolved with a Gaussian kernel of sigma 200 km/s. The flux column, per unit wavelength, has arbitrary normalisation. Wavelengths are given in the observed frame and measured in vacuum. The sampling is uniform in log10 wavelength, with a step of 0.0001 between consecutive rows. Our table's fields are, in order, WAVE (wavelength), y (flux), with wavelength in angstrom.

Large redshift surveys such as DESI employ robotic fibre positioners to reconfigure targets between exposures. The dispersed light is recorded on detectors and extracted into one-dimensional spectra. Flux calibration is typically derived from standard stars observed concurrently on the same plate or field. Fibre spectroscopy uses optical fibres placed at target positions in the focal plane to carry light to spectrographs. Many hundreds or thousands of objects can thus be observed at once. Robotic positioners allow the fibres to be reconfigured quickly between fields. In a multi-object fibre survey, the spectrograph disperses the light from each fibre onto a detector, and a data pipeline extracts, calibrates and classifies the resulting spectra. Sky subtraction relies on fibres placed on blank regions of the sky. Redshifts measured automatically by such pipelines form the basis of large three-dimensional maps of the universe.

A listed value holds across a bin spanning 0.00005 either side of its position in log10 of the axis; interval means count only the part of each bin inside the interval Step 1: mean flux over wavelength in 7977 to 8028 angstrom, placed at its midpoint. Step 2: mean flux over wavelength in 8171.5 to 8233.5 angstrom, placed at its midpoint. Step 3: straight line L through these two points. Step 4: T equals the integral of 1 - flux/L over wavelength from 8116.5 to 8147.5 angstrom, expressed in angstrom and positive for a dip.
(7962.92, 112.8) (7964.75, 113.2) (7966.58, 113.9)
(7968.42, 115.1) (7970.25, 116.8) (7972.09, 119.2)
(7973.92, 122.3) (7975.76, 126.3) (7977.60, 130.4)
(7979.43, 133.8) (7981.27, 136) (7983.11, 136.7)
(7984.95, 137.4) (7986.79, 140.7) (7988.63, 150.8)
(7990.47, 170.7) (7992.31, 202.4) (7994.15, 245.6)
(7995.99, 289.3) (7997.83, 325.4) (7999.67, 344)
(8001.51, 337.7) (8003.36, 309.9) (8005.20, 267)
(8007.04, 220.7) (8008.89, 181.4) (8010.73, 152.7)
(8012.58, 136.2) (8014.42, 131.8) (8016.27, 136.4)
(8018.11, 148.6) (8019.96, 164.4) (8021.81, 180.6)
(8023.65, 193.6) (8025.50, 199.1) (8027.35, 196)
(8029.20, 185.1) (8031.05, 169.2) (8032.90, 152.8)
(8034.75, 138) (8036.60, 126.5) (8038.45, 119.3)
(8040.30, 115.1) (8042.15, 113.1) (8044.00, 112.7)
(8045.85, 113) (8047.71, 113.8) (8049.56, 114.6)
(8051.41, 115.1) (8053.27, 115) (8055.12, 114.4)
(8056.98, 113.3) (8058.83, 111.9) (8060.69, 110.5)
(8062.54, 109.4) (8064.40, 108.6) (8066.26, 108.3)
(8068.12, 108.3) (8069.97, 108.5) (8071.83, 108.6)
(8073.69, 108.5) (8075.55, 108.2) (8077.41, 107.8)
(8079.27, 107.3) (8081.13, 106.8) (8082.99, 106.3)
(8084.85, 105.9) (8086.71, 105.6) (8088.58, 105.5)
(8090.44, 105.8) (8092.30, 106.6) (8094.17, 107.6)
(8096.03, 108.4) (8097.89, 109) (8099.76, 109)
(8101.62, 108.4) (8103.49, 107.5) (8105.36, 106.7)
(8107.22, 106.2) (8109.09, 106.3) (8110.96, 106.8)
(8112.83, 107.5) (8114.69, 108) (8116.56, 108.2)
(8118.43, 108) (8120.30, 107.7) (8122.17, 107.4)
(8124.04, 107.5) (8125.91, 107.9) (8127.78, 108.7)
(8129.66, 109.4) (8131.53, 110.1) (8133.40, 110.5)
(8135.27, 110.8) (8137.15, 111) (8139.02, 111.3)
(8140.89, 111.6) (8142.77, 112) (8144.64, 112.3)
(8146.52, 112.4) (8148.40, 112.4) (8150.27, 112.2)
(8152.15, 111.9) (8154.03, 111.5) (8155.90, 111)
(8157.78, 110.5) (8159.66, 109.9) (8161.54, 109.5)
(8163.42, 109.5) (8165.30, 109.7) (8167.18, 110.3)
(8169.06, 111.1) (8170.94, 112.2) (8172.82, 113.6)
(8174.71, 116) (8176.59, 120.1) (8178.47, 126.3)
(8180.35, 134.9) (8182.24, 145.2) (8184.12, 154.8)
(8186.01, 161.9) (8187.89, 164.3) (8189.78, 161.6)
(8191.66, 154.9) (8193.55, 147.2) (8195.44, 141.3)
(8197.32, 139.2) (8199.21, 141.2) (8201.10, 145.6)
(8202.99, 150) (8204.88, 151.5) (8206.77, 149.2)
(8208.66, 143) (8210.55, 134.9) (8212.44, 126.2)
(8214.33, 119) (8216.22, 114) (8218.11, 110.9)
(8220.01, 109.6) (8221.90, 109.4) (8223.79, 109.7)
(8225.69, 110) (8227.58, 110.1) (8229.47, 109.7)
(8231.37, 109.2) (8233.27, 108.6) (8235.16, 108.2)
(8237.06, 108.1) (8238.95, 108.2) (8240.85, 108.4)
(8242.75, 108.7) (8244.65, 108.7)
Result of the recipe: 9.0 angstrom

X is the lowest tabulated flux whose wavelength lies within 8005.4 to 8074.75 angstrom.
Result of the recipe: 108.3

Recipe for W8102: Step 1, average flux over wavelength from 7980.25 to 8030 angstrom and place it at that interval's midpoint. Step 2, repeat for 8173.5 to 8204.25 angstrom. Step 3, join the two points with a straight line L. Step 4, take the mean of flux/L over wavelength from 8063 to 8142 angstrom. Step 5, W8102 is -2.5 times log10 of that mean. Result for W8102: 0.49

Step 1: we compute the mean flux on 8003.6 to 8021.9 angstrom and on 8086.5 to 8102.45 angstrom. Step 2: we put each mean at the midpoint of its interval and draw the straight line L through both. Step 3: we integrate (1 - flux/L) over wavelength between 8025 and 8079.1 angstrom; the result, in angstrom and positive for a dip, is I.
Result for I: 7.5 angstrom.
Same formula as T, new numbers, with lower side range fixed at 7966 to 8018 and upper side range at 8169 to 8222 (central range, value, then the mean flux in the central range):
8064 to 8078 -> 4.79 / 108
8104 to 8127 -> 7.00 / 107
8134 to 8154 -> 4.86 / 112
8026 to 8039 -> 1.21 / 158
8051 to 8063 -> 3.94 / 113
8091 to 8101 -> 3.20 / 108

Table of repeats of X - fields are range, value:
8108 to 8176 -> 106.3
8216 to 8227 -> 109.4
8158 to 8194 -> 109.5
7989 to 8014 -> 136.2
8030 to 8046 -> 112.7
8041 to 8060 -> 111.9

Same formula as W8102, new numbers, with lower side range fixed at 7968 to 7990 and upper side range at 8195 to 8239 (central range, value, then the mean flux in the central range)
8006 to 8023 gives -0.24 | 163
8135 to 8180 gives 0.12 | 113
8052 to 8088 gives 0.18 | 109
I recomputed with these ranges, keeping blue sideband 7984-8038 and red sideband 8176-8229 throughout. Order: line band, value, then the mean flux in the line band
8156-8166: 2.6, 110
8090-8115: 9.0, 107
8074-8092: 6.9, 107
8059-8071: 4.7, 109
